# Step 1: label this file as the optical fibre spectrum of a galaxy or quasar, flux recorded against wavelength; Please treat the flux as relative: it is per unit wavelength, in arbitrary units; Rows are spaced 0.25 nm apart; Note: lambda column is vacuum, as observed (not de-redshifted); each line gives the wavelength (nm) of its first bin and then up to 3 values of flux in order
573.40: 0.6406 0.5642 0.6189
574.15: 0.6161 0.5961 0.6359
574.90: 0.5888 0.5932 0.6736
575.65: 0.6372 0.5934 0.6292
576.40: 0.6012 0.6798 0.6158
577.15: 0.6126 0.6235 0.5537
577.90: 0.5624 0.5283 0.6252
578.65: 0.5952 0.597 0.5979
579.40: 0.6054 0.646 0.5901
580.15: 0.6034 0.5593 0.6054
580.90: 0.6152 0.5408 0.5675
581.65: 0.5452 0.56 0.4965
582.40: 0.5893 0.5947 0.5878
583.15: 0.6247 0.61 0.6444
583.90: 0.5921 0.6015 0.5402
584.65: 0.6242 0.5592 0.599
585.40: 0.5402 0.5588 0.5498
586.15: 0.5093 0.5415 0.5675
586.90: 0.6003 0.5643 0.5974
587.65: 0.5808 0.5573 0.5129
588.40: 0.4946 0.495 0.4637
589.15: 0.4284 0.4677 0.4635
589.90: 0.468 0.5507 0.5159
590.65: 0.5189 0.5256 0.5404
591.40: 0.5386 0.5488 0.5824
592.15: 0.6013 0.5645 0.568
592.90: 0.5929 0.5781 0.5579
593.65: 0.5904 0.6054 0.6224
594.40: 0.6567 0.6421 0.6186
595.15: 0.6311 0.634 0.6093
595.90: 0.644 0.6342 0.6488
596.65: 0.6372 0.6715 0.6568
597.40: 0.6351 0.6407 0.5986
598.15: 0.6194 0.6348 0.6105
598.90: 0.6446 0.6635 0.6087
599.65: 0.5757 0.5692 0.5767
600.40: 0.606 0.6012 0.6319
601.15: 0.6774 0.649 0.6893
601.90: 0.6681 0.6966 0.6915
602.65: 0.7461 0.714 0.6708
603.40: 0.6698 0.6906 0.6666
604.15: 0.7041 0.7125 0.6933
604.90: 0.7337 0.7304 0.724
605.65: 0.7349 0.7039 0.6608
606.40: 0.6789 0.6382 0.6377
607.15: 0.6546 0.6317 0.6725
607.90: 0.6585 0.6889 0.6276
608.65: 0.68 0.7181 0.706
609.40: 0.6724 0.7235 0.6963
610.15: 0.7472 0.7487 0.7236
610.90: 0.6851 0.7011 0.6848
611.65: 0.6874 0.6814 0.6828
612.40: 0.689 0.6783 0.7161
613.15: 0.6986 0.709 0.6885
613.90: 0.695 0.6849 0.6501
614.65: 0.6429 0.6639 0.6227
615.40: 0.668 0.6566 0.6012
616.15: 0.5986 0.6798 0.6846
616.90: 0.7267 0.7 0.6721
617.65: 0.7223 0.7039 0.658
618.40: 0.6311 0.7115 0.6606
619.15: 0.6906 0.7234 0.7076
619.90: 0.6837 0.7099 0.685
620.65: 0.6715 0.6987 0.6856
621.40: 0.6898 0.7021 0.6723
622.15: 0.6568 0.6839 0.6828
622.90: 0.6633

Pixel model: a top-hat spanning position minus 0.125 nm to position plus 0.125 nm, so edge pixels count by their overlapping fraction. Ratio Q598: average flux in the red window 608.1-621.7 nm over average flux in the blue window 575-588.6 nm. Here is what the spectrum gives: 1.17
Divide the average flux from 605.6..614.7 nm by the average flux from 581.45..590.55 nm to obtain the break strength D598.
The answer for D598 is 1.25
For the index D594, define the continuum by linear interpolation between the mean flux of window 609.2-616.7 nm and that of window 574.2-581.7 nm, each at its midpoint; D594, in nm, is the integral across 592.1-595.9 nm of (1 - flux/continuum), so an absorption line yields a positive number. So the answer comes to 0.19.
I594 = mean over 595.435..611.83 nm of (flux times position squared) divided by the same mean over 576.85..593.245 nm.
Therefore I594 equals 1.26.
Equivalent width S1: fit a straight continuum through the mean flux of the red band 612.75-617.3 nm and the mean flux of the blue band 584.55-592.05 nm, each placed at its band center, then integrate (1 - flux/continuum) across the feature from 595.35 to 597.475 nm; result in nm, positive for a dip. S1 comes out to -0.24 nm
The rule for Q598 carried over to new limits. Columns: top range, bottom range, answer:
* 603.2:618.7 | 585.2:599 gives 1.19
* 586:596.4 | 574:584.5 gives 0.94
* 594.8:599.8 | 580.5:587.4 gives 1.10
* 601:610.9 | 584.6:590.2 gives 1.29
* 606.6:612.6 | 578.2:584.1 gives 1.16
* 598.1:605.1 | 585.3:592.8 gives 1.23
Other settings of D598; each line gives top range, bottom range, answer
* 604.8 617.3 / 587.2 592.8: 1.30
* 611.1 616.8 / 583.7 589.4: 1.23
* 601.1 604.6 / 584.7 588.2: 1.23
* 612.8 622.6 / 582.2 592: 1.24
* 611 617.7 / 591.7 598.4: 1.10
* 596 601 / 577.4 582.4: 1.07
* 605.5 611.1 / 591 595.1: 1.17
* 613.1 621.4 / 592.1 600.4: 1.10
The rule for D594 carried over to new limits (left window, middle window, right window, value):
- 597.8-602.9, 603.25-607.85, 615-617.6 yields -0.267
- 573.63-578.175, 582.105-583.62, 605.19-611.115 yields 0.083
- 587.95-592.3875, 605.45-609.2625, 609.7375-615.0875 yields -0.127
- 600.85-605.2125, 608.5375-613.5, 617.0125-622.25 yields -0.086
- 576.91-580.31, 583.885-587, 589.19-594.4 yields 0.030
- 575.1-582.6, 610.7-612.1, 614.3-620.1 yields -0.061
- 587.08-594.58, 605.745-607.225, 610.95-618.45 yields -0.077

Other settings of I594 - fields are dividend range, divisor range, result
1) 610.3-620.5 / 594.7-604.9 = 1.11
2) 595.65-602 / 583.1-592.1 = 1.20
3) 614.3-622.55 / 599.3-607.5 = 1.06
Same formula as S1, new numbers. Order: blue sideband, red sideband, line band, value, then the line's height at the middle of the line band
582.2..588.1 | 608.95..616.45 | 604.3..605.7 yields -0.14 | 0.654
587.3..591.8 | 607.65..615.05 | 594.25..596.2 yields -0.25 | 0.56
